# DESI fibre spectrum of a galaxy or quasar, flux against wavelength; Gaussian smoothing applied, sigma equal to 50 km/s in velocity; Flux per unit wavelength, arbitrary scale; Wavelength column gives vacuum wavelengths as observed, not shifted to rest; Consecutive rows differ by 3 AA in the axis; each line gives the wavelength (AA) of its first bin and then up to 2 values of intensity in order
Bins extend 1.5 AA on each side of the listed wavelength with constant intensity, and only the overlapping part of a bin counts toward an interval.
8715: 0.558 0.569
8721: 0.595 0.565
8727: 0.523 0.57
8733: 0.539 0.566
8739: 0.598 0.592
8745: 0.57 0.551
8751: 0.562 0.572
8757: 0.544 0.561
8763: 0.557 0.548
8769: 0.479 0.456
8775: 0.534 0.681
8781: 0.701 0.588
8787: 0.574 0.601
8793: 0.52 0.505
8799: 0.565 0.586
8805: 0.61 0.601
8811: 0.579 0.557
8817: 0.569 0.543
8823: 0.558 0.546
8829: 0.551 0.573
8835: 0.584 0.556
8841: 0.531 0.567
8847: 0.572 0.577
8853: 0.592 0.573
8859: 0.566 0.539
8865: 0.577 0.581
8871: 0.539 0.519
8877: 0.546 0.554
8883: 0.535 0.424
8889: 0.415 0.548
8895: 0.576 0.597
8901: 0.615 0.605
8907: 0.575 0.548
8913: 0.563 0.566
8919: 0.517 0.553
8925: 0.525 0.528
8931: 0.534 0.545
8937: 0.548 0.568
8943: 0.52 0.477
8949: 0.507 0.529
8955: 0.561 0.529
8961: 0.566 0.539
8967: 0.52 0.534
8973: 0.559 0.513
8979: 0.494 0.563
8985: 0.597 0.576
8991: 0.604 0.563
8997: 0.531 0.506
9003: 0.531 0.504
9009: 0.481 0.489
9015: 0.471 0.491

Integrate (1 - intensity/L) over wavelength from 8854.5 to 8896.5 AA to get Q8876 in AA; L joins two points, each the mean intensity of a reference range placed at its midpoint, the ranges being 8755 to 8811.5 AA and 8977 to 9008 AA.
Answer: 1.7 AA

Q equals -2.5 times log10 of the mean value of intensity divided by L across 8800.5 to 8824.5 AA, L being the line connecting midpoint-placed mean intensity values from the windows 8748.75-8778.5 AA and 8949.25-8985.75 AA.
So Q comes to -0.06 mag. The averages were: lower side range 0.545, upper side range 0.54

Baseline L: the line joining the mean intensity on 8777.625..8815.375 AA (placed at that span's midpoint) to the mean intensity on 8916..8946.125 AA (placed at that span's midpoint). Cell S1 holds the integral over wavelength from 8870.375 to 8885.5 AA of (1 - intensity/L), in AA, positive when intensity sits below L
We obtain 0.7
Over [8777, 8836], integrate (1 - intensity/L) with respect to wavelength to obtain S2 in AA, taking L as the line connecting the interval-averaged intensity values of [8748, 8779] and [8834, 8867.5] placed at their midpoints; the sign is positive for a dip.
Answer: -2.3 AA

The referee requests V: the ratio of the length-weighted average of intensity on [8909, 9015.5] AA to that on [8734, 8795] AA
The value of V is 0.94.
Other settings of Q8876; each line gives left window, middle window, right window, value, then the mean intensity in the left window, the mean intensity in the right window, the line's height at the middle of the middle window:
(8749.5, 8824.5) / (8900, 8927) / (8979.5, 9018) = -0.8 AA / 0.566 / 0.532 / 0.546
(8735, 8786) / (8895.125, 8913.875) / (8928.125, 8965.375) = -1.4 AA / 0.568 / 0.535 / 0.543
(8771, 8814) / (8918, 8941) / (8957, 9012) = 0.4 AA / 0.579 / 0.538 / 0.55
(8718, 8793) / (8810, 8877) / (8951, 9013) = -0.6 AA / 0.567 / 0.538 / 0.556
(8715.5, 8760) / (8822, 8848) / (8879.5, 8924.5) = -0.3 AA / 0.565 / 0.545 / 0.553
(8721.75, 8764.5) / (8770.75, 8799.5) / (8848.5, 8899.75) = -0.9 AA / 0.563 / 0.545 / 0.557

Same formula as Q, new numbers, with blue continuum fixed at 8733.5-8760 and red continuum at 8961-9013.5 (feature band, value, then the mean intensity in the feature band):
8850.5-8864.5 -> -0.03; 0.569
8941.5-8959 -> 0.04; 0.52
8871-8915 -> 0.01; 0.544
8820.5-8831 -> 0.01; 0.552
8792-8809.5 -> -0.01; 0.566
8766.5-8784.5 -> -0.01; 0.571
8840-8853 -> -0.02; 0.566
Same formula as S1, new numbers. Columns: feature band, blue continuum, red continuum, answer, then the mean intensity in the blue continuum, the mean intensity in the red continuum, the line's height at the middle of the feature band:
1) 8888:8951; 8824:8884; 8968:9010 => 0.5 AA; 0.559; 0.54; 0.55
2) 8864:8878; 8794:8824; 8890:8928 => 0.3 AA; 0.567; 0.562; 0.564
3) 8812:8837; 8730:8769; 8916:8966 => -0.5 AA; 0.56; 0.535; 0.55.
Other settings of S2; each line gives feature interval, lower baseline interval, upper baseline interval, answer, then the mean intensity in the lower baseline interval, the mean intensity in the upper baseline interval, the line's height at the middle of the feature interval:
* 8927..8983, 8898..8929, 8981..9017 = 1.5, 0.562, 0.534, 0.548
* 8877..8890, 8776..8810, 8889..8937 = 1.7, 0.593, 0.555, 0.564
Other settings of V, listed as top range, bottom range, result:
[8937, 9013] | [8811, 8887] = 0.96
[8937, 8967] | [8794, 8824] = 0.94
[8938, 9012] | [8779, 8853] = 0.94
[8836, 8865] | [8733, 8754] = 0.99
